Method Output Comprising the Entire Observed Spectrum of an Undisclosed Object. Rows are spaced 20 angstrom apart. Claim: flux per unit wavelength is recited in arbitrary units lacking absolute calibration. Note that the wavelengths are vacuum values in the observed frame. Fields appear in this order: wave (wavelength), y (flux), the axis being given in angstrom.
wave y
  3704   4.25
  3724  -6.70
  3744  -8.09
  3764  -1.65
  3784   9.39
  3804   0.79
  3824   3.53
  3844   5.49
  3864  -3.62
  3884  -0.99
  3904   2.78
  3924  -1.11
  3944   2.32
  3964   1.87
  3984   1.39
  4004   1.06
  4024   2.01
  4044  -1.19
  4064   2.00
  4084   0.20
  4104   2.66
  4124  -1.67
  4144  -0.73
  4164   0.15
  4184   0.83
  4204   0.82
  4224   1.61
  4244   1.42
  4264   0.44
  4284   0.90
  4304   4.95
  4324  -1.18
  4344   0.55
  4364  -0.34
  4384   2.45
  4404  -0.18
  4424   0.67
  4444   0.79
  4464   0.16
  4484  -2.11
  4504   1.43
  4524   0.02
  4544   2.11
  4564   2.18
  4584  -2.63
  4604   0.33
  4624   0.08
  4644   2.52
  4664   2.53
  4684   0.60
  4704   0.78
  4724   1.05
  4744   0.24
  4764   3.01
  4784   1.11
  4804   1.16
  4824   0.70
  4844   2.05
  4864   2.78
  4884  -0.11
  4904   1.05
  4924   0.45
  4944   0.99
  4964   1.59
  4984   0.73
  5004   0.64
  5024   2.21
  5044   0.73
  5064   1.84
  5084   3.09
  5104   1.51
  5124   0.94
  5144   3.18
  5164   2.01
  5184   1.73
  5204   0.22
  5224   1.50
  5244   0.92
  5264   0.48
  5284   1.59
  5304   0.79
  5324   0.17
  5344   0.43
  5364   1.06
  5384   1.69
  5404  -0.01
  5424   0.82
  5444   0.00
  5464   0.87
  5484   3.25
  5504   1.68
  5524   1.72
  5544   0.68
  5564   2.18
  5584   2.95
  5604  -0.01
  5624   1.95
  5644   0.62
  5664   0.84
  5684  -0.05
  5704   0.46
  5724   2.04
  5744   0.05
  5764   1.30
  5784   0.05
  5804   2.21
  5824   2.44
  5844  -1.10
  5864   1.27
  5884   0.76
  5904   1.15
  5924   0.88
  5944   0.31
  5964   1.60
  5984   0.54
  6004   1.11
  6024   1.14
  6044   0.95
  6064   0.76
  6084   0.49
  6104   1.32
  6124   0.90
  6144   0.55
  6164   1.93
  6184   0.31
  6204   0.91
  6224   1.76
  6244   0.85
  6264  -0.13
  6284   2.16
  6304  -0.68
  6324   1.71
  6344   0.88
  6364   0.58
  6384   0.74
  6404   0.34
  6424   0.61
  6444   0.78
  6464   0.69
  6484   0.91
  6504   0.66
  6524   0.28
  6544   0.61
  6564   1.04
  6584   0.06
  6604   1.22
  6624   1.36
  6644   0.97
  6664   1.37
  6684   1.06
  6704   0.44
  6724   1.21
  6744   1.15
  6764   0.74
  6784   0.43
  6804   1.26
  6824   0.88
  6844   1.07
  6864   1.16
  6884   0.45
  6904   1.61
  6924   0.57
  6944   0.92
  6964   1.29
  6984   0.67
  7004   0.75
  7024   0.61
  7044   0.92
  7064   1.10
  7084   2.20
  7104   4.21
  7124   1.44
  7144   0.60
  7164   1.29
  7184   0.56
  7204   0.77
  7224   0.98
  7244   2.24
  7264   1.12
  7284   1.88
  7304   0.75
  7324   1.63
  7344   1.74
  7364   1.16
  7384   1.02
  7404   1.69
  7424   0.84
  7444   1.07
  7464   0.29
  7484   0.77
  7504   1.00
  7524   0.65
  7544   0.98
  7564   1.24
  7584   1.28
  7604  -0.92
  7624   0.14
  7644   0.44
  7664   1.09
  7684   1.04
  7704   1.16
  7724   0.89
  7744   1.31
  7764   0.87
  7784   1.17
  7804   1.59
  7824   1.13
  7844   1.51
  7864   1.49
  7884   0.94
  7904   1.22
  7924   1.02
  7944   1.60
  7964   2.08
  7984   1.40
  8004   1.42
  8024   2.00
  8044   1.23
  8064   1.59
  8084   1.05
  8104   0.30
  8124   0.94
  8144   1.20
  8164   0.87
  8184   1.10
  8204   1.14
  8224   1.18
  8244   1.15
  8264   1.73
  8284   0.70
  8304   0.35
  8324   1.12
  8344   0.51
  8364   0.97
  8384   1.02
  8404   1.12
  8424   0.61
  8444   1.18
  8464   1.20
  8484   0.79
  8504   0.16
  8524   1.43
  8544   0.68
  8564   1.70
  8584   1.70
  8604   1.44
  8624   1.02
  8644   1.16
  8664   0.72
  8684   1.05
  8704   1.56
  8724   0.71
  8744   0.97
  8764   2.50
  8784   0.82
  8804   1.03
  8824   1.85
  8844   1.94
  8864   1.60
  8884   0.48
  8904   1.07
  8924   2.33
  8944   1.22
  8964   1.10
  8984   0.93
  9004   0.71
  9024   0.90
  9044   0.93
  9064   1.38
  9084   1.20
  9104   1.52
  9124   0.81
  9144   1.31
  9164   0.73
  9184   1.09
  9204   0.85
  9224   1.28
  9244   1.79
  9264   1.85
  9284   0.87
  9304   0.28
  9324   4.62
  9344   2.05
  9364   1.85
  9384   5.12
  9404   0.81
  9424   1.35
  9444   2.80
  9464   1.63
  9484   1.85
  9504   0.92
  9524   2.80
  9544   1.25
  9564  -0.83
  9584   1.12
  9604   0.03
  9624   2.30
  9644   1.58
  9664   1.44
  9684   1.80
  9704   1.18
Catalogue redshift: 0.903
